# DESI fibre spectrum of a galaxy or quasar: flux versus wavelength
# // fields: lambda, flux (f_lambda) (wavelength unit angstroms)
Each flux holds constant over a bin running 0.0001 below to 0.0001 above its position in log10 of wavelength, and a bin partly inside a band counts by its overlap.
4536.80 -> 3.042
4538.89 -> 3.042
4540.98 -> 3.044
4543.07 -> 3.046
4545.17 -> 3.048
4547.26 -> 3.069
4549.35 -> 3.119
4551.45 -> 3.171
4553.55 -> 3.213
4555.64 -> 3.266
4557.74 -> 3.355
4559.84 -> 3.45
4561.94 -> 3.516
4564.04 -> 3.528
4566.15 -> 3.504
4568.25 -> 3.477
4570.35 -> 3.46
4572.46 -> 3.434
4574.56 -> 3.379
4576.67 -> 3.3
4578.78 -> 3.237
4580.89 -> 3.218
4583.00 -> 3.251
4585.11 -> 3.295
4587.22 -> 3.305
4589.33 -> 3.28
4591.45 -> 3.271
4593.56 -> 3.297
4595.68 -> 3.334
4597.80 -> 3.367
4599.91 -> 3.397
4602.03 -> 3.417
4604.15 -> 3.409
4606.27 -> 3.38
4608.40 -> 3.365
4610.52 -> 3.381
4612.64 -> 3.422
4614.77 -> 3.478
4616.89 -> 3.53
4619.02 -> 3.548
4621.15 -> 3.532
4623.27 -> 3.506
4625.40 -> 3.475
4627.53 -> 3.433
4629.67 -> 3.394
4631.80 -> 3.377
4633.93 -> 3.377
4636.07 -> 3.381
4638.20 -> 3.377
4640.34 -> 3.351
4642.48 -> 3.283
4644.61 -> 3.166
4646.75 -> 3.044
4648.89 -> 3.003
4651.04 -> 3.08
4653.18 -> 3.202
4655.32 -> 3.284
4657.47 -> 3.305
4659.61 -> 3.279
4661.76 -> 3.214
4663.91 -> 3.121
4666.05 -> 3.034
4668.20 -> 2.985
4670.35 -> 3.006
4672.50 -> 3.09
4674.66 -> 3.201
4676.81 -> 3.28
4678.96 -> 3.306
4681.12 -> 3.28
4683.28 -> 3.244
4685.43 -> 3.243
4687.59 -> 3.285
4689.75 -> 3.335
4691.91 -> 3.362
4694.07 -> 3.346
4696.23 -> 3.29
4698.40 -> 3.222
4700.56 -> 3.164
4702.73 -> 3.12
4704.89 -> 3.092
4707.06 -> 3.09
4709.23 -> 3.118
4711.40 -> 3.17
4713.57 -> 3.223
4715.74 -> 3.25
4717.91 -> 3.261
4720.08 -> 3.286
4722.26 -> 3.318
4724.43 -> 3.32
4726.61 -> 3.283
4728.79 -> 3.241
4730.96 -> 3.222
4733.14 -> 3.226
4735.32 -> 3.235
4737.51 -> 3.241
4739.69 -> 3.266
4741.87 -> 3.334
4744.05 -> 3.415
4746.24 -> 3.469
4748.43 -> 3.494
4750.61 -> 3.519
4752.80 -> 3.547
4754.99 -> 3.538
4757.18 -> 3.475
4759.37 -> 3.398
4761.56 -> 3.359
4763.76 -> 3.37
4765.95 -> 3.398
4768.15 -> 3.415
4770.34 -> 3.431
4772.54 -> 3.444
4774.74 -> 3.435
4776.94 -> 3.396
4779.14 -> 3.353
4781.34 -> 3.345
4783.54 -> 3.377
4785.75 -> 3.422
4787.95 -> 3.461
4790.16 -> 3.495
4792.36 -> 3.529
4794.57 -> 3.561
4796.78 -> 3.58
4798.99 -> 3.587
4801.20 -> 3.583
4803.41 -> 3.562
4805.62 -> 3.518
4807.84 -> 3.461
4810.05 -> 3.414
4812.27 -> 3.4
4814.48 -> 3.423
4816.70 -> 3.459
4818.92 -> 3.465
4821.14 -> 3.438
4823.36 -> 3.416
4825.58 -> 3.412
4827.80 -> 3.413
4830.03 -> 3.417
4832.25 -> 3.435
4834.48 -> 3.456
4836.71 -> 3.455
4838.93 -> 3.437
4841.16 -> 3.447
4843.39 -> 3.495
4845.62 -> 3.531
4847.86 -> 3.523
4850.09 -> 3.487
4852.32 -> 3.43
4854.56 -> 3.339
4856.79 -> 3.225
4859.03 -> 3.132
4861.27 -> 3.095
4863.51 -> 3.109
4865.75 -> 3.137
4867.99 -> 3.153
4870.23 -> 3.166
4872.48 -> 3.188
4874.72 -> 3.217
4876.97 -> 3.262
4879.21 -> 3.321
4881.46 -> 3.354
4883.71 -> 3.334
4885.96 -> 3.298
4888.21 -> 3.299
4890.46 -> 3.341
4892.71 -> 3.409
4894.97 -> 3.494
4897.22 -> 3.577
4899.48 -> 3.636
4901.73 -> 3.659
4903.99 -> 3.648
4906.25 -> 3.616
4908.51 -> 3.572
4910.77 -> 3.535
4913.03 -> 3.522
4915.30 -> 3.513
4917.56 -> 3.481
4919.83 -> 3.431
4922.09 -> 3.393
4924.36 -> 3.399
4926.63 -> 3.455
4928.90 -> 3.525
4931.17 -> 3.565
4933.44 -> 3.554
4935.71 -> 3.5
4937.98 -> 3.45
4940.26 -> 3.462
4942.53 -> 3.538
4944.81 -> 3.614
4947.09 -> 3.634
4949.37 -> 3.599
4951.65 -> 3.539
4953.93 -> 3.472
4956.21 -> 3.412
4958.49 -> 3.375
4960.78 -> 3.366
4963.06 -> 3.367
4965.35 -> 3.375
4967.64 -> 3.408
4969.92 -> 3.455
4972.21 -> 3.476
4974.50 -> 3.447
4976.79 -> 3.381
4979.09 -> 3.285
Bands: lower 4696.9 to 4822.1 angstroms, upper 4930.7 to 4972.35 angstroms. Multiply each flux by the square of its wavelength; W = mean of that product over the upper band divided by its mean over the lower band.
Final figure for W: 1.12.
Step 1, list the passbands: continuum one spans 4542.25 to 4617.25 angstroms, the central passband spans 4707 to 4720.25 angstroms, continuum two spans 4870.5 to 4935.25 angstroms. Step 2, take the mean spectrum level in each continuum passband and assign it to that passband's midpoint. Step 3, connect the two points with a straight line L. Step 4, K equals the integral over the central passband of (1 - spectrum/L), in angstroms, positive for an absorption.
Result 0.7 angstroms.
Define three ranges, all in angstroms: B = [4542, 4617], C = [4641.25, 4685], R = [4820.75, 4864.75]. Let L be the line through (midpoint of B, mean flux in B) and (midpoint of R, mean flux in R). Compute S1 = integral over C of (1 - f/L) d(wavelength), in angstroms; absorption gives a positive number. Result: 2.29 angstroms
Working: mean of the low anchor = 3.33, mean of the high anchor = 3.38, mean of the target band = 3.17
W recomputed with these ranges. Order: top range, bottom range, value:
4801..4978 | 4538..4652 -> 1.17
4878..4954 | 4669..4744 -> 1.18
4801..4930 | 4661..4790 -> 1.10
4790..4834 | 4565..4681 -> 1.14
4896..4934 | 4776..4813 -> 1.07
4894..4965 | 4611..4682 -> 1.20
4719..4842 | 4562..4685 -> 1.10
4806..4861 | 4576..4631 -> 1.11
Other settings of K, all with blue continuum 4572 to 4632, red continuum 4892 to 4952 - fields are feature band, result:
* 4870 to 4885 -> 1.0 angstroms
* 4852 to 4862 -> 0.8 angstroms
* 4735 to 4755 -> 0.2 angstroms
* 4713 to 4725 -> 0.6 angstroms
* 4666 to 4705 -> 2.4 angstroms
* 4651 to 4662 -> 0.5 angstroms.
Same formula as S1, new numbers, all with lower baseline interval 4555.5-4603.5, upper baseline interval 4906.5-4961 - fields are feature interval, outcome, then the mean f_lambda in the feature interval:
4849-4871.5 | 1.59 angstroms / 3.23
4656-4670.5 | 1.07 angstroms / 3.15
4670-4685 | 0.84 angstroms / 3.21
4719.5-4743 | 1.05 angstroms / 3.27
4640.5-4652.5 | 0.90 angstroms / 3.14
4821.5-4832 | 0.13 angstroms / 3.42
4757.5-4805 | -0.16 angstroms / 3.45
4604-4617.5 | -0.18 angstroms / 3.42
